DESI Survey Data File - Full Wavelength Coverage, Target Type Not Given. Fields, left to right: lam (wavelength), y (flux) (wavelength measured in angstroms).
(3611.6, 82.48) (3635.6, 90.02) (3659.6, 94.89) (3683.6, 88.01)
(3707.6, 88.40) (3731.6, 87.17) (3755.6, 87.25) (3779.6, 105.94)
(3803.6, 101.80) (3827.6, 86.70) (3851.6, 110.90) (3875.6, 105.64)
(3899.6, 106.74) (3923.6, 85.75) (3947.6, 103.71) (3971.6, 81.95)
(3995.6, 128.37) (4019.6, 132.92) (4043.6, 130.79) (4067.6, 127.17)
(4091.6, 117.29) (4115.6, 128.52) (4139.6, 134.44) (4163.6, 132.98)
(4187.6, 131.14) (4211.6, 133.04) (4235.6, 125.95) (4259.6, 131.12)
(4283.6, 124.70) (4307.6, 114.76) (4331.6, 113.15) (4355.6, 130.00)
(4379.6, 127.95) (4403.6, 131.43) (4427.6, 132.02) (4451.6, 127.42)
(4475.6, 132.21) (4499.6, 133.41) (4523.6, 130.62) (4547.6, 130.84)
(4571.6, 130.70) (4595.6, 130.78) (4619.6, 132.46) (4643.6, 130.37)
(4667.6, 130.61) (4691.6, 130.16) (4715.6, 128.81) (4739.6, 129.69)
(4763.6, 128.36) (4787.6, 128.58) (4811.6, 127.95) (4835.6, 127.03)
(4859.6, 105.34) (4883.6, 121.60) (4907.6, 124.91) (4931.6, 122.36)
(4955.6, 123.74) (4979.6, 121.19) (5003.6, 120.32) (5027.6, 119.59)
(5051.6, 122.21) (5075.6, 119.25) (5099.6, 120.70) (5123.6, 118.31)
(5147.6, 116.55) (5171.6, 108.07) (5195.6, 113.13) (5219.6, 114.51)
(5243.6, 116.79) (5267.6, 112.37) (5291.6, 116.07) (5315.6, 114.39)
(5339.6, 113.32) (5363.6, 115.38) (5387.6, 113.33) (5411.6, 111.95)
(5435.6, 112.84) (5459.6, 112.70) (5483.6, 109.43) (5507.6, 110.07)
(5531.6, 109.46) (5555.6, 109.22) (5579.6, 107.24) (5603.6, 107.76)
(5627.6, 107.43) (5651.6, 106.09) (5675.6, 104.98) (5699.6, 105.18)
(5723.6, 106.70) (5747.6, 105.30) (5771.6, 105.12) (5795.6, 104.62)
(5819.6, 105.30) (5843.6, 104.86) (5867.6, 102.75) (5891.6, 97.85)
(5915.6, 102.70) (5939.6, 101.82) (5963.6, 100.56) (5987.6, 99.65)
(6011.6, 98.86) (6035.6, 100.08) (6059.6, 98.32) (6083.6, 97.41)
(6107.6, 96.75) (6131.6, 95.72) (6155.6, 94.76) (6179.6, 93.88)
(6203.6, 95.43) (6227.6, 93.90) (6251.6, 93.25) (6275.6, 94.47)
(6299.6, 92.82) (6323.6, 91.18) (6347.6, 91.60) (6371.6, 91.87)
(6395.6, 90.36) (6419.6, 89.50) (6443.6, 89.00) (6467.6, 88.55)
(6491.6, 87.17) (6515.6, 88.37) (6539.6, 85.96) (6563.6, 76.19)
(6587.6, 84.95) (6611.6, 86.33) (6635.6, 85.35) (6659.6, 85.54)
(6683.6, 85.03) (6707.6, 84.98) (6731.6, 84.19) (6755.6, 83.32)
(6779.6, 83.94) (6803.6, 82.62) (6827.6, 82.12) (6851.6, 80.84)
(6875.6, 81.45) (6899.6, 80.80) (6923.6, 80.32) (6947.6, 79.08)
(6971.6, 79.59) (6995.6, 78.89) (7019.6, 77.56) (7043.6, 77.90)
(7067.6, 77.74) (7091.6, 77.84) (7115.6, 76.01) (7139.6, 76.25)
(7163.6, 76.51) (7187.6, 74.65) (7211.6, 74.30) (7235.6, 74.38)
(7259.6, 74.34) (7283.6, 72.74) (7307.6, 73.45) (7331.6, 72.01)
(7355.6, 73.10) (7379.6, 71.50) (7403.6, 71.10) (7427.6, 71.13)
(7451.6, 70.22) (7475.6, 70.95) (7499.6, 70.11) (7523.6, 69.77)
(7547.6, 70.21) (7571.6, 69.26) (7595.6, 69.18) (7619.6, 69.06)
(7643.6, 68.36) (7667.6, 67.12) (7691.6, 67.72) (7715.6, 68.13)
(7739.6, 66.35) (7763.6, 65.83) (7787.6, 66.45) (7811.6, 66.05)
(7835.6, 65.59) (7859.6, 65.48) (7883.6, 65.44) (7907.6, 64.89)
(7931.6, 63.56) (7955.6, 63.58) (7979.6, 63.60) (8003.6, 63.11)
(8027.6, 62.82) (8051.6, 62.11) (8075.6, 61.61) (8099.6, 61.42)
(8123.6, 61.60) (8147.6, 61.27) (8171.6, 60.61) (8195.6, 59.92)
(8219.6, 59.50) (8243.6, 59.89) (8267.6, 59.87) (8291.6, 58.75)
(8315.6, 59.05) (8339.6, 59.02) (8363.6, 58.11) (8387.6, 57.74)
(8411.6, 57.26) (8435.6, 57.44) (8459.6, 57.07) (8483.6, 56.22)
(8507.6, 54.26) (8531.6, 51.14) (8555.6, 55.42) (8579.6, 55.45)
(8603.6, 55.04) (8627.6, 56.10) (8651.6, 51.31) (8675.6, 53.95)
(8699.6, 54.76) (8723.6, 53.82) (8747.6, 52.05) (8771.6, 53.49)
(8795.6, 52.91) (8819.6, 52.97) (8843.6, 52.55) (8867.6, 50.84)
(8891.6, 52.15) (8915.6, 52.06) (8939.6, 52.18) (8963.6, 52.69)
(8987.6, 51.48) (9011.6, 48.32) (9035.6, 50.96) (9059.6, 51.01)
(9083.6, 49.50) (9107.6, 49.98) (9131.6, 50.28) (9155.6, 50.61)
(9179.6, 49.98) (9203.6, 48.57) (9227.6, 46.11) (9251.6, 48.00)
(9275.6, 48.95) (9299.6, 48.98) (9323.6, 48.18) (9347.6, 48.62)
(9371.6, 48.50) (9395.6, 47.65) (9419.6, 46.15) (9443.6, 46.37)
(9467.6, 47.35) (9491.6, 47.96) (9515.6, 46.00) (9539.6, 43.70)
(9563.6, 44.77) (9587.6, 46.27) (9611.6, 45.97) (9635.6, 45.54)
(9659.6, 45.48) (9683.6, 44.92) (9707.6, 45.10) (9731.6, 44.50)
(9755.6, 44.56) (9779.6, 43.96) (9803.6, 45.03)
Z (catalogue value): 0.000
